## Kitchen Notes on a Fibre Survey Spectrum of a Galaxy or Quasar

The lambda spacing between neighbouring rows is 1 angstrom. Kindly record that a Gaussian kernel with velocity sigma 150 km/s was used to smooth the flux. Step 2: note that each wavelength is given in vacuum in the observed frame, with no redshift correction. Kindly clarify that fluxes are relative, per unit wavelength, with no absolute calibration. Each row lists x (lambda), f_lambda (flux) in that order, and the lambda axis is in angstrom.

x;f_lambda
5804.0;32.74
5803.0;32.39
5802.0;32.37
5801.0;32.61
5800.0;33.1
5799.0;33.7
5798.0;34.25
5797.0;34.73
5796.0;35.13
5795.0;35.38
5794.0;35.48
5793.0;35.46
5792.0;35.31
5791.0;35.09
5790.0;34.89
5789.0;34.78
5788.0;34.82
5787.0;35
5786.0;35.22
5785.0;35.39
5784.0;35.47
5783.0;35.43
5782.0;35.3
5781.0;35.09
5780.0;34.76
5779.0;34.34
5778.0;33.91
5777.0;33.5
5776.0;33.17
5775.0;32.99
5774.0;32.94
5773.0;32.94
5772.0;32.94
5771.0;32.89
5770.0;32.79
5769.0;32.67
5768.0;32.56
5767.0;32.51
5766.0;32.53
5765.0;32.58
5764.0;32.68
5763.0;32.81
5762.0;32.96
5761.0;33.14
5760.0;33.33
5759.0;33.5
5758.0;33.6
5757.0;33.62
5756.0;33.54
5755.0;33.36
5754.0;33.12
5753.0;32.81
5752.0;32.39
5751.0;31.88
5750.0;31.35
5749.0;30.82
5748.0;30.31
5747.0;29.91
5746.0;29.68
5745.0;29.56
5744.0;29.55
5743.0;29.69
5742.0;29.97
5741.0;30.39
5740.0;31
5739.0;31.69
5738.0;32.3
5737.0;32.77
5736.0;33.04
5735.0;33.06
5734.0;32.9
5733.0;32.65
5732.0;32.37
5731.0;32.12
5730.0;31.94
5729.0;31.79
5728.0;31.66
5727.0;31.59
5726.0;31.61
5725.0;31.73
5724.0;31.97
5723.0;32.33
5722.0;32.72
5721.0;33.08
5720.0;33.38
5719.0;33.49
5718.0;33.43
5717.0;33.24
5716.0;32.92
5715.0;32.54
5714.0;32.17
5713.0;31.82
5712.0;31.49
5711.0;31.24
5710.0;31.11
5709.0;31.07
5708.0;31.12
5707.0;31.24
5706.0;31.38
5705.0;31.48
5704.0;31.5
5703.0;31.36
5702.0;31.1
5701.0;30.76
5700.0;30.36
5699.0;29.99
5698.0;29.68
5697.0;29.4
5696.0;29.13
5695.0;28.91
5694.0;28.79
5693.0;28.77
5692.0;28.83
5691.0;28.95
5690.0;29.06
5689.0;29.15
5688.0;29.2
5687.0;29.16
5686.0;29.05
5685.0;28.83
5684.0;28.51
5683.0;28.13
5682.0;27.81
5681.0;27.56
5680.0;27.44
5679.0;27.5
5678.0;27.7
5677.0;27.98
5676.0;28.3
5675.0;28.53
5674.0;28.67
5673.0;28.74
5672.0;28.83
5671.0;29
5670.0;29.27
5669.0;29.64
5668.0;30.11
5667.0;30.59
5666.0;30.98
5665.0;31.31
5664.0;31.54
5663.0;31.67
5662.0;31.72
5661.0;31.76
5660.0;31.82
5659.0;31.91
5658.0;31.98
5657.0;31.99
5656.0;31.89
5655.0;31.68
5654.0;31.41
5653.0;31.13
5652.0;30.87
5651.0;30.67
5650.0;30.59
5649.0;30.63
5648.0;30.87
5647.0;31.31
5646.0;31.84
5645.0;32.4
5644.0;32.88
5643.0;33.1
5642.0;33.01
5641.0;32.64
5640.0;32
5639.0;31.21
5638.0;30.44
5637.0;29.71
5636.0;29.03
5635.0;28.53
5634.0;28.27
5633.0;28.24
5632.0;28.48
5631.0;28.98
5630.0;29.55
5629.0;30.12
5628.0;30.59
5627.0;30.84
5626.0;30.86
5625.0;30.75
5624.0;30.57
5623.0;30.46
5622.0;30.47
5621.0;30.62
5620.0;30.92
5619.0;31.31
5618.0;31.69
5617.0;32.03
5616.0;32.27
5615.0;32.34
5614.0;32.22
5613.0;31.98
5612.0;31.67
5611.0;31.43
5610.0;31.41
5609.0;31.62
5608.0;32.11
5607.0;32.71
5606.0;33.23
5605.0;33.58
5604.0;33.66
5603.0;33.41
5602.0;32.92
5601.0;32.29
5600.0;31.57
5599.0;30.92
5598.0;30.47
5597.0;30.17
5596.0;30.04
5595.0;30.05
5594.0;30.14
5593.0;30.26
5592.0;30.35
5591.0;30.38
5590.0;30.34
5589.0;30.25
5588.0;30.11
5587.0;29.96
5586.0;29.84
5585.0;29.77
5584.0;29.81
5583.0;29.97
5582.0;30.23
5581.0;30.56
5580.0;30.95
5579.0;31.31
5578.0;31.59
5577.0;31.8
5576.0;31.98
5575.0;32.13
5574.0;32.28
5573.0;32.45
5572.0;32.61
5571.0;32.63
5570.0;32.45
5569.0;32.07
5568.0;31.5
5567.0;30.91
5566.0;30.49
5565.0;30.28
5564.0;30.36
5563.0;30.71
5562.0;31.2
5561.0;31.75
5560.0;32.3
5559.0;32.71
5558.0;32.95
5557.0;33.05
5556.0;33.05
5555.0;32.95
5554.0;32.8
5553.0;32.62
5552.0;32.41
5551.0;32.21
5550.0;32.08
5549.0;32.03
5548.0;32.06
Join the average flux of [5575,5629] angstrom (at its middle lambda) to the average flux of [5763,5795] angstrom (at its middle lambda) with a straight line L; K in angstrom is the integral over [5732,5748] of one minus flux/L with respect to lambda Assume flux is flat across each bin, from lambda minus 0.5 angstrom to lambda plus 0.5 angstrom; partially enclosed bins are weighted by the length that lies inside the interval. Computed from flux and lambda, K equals 1.1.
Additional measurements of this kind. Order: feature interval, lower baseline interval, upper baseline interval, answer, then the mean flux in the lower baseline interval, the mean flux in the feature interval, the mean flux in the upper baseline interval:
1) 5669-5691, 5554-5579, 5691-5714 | 1.57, 31.9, 28.5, 30.5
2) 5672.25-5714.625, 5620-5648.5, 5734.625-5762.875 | 2.28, 30.6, 29.6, 31.9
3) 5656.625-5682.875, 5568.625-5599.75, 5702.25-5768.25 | 1.49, 30.9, 29.7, 32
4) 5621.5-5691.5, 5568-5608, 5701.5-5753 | 3.04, 31.3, 30.1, 31.7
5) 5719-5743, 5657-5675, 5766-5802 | 0.33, 30.5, 32.1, 34.1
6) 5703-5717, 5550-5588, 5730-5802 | 0.42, 31.6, 31.7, 33.1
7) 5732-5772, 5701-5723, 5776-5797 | 1.75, 32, 32.1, 34.9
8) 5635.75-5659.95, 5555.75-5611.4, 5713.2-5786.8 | 0.29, 31.4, 31.5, 32.6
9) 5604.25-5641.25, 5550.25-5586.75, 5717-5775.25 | 1.00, 31.6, 30.9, 32.2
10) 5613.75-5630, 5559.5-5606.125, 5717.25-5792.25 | 0.26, 31.2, 31.1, 32.8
